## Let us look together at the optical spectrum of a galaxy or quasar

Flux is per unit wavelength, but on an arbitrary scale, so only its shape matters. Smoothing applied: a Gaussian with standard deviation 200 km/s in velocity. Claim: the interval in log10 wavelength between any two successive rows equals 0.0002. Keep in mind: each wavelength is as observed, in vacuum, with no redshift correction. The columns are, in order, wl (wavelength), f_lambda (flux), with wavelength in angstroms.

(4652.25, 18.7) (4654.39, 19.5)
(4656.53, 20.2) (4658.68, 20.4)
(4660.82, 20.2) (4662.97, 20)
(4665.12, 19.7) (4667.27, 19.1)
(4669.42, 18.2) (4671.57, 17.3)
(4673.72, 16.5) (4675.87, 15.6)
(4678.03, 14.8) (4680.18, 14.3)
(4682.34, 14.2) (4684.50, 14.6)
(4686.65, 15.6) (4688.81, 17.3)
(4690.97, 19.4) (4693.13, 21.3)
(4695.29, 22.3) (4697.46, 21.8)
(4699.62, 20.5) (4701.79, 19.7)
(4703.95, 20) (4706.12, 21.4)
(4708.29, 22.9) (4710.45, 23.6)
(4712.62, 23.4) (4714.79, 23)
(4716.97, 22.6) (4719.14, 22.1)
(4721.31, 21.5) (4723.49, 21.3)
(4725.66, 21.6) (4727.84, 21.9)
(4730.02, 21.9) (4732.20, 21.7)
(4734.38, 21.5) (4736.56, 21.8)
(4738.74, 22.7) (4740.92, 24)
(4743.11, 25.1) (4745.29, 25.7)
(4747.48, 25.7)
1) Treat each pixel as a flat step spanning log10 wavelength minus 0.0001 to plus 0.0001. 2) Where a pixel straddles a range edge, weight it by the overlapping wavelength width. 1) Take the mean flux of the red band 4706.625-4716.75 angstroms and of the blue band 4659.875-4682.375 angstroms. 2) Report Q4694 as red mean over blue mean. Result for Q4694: 1.33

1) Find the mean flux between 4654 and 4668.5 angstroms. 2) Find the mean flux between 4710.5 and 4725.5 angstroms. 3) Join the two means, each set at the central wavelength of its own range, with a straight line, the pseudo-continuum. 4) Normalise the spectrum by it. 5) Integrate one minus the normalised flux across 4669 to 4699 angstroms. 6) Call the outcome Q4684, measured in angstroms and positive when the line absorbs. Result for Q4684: 5.02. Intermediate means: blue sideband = 19.9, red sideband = 22.4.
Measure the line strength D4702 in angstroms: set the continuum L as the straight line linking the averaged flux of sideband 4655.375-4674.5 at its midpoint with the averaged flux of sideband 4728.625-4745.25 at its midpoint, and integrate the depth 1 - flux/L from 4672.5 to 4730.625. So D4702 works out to 3.5 angstroms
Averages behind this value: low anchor 19.1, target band 19.8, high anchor 22.9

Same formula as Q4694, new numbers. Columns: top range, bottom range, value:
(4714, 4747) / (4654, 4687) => 1.29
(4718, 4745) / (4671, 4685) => 1.46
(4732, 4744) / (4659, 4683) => 1.31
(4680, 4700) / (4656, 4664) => 0.90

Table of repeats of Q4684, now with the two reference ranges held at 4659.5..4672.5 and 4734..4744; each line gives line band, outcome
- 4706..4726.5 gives -0.5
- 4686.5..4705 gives 0.7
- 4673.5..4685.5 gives 3.0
